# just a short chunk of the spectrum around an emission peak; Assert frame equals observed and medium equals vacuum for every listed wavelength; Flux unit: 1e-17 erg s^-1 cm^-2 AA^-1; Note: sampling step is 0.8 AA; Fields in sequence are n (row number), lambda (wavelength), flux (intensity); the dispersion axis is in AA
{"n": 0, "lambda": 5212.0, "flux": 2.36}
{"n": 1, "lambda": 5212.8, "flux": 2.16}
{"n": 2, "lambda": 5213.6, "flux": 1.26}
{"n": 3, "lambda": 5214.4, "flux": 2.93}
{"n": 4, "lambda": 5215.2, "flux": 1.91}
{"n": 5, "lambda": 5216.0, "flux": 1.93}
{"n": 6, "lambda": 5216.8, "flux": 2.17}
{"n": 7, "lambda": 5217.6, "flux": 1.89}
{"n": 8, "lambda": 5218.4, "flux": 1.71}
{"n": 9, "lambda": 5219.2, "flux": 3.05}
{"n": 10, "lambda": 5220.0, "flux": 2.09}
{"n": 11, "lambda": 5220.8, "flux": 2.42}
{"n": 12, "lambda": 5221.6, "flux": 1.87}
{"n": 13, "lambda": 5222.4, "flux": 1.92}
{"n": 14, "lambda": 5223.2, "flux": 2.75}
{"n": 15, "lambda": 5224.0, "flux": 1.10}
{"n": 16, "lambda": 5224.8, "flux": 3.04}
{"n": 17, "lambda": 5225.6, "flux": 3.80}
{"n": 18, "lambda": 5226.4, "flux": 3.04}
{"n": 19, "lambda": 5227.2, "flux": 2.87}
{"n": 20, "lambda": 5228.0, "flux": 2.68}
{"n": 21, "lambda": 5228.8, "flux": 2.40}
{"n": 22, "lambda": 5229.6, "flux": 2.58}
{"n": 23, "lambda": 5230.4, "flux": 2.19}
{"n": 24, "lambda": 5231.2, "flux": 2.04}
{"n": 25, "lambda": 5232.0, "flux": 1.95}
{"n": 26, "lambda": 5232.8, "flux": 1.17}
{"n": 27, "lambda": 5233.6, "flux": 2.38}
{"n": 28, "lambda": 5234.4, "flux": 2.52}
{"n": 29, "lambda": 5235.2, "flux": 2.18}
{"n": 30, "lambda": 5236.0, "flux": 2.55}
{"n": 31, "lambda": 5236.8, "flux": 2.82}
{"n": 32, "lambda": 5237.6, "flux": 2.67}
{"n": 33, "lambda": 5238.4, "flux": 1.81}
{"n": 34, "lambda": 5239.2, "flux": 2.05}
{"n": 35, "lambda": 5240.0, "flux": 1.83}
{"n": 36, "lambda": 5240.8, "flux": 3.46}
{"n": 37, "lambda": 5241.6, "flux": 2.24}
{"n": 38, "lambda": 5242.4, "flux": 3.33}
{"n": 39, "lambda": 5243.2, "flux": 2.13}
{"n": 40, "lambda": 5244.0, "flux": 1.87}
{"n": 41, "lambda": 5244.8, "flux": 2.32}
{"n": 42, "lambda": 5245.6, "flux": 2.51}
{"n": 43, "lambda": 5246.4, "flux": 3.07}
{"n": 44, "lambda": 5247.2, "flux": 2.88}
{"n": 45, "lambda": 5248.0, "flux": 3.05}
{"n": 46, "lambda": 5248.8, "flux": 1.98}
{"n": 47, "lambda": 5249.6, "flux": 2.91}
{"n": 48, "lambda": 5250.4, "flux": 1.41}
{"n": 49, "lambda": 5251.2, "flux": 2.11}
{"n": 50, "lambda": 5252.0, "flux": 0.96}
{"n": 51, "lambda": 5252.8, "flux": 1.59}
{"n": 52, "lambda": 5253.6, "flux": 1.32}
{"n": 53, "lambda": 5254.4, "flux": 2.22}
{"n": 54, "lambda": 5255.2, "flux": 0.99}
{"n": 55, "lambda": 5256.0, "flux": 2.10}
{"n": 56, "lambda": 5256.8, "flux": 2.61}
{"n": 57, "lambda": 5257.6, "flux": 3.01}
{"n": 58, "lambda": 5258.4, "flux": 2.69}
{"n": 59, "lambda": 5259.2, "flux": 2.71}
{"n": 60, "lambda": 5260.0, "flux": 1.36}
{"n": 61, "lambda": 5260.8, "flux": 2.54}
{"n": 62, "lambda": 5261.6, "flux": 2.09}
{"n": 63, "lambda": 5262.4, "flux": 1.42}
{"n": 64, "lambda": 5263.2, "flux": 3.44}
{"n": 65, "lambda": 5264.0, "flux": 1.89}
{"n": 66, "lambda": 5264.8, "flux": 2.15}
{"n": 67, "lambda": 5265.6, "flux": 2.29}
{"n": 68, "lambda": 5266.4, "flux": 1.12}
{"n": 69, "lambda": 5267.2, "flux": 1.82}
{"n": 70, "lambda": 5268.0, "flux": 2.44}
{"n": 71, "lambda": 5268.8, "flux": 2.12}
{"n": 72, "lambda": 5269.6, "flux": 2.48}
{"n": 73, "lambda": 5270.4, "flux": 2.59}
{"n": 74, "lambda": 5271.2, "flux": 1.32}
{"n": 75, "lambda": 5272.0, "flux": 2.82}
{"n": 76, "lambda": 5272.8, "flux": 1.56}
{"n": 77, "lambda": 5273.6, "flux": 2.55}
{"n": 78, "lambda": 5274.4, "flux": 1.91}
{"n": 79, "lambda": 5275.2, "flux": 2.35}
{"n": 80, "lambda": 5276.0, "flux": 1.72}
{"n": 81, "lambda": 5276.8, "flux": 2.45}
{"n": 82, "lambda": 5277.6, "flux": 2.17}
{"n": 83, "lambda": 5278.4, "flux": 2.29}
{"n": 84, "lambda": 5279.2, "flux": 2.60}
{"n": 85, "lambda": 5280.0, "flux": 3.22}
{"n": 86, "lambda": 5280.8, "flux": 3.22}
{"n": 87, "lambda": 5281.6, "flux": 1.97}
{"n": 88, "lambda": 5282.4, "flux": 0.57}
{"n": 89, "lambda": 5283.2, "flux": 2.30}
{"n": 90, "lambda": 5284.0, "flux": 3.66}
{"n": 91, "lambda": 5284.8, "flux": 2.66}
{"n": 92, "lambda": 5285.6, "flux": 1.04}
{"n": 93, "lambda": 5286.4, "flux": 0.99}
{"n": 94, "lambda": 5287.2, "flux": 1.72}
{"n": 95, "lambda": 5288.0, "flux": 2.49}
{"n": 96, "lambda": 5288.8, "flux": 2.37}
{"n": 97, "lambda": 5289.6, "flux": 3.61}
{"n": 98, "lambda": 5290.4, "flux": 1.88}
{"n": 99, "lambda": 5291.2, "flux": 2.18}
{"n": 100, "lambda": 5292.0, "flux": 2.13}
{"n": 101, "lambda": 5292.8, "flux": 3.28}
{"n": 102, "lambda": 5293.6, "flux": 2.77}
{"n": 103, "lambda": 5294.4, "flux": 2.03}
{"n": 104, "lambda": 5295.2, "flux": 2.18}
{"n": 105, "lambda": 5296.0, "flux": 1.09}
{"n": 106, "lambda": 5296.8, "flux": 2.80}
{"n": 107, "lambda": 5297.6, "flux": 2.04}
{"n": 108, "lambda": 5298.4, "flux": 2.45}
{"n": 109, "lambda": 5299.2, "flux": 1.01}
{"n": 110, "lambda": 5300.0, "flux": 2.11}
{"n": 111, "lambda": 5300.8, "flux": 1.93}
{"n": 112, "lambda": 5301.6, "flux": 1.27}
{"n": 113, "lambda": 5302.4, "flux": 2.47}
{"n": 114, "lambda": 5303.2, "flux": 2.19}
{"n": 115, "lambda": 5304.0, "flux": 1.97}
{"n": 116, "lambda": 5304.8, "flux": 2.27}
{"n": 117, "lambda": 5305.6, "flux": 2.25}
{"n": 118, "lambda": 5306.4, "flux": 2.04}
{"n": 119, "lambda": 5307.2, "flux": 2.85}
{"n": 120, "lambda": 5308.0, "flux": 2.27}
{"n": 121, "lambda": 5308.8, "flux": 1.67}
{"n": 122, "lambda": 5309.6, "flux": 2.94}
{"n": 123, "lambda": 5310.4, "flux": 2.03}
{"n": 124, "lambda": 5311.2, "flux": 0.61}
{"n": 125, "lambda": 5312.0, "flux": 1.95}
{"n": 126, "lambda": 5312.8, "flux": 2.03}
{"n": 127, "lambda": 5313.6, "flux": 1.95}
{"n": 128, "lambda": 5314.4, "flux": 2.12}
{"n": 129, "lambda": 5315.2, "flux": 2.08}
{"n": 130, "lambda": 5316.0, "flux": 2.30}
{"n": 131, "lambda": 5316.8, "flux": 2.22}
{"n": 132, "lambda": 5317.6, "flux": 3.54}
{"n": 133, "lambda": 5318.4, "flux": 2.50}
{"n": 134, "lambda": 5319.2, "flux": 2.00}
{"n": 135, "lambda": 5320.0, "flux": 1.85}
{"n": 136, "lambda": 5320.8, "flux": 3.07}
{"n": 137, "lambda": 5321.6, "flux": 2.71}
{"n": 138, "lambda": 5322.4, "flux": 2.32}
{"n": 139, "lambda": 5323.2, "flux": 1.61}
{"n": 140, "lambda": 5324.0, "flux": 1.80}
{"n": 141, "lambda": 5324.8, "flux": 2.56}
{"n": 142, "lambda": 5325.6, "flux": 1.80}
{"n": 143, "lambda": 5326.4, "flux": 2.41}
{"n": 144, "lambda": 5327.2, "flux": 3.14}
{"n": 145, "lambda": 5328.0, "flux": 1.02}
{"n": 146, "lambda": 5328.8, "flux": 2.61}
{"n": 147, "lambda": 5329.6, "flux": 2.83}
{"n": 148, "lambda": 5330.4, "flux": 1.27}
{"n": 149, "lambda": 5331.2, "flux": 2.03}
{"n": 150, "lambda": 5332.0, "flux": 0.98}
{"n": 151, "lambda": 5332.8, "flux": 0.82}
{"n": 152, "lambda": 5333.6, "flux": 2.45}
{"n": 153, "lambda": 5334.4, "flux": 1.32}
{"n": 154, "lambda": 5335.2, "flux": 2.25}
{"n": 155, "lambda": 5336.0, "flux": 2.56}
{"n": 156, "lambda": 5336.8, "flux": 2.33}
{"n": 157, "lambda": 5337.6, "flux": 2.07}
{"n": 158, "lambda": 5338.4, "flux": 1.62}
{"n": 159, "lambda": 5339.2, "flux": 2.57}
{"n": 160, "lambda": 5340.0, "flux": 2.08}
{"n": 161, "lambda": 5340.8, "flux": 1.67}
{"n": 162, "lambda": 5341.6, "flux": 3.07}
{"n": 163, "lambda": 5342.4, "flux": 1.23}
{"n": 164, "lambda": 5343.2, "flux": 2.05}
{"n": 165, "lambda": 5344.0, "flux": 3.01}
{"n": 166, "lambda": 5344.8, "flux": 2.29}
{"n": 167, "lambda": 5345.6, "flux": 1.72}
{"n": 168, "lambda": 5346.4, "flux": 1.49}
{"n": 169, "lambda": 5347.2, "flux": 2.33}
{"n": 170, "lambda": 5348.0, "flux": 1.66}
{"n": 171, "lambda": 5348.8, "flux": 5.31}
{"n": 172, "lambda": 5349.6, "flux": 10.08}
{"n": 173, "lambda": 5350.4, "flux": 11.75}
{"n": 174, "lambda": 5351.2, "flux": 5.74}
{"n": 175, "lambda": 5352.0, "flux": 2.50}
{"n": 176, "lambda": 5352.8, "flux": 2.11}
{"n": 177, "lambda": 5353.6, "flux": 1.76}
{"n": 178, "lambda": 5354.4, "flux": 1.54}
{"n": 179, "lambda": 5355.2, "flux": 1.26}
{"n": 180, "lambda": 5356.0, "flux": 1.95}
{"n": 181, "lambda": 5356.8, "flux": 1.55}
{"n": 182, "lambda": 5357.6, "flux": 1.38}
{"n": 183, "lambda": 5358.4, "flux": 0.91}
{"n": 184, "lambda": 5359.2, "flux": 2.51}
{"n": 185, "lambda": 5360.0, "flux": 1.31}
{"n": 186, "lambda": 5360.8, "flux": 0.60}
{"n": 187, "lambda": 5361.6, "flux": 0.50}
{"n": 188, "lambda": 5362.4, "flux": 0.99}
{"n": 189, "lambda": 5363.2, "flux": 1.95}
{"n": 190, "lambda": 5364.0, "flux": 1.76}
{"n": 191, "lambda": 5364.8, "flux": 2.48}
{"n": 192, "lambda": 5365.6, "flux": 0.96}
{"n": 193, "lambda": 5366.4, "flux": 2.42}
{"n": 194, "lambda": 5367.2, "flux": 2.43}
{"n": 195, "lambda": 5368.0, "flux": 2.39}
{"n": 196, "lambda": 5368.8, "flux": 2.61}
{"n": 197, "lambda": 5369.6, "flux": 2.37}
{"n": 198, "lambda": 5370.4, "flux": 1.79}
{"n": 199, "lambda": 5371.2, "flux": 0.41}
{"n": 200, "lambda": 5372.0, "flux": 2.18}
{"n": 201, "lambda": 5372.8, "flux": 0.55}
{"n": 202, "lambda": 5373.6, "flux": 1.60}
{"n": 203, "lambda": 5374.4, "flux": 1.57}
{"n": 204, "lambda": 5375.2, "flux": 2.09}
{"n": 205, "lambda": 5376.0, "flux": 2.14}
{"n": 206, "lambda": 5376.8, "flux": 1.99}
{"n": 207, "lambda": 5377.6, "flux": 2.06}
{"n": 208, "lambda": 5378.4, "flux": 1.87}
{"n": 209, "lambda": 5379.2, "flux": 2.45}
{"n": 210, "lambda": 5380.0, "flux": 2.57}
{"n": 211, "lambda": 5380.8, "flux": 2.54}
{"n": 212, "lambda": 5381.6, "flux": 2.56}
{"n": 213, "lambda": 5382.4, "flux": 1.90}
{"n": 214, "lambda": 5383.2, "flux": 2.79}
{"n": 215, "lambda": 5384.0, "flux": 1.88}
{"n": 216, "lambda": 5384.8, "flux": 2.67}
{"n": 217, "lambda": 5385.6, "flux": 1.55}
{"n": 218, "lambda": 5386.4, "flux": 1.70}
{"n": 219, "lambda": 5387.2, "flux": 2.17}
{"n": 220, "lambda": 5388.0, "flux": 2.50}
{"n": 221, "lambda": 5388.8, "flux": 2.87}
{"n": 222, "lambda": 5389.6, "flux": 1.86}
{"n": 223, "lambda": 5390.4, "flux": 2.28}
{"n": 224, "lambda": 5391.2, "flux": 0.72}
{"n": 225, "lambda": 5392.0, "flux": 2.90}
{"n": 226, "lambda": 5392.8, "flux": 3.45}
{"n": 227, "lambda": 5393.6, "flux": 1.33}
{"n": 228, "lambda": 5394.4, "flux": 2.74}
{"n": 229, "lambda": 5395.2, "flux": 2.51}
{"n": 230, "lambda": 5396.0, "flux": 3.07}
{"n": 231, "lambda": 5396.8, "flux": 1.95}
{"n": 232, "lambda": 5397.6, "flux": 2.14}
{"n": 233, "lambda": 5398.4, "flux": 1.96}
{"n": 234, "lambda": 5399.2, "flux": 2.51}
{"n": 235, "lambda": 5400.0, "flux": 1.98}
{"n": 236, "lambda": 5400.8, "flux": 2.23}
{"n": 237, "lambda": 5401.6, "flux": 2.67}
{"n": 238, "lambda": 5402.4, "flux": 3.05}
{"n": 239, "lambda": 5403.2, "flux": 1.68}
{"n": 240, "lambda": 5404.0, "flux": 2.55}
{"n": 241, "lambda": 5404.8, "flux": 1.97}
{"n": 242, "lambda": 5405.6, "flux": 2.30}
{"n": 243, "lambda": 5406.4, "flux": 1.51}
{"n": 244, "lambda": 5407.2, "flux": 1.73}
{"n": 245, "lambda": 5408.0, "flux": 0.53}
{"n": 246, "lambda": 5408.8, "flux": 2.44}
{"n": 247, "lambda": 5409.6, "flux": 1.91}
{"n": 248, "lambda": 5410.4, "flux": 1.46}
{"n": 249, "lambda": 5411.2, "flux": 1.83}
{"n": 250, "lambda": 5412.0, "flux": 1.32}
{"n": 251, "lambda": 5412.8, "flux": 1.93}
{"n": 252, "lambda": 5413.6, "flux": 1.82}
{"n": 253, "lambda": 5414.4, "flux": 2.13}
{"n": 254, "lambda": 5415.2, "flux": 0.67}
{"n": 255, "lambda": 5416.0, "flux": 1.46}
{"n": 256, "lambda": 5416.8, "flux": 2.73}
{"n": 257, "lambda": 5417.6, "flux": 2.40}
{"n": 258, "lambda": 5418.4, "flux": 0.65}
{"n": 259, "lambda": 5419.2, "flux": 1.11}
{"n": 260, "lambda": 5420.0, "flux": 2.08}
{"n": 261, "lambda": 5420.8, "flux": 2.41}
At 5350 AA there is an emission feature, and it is H-beta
